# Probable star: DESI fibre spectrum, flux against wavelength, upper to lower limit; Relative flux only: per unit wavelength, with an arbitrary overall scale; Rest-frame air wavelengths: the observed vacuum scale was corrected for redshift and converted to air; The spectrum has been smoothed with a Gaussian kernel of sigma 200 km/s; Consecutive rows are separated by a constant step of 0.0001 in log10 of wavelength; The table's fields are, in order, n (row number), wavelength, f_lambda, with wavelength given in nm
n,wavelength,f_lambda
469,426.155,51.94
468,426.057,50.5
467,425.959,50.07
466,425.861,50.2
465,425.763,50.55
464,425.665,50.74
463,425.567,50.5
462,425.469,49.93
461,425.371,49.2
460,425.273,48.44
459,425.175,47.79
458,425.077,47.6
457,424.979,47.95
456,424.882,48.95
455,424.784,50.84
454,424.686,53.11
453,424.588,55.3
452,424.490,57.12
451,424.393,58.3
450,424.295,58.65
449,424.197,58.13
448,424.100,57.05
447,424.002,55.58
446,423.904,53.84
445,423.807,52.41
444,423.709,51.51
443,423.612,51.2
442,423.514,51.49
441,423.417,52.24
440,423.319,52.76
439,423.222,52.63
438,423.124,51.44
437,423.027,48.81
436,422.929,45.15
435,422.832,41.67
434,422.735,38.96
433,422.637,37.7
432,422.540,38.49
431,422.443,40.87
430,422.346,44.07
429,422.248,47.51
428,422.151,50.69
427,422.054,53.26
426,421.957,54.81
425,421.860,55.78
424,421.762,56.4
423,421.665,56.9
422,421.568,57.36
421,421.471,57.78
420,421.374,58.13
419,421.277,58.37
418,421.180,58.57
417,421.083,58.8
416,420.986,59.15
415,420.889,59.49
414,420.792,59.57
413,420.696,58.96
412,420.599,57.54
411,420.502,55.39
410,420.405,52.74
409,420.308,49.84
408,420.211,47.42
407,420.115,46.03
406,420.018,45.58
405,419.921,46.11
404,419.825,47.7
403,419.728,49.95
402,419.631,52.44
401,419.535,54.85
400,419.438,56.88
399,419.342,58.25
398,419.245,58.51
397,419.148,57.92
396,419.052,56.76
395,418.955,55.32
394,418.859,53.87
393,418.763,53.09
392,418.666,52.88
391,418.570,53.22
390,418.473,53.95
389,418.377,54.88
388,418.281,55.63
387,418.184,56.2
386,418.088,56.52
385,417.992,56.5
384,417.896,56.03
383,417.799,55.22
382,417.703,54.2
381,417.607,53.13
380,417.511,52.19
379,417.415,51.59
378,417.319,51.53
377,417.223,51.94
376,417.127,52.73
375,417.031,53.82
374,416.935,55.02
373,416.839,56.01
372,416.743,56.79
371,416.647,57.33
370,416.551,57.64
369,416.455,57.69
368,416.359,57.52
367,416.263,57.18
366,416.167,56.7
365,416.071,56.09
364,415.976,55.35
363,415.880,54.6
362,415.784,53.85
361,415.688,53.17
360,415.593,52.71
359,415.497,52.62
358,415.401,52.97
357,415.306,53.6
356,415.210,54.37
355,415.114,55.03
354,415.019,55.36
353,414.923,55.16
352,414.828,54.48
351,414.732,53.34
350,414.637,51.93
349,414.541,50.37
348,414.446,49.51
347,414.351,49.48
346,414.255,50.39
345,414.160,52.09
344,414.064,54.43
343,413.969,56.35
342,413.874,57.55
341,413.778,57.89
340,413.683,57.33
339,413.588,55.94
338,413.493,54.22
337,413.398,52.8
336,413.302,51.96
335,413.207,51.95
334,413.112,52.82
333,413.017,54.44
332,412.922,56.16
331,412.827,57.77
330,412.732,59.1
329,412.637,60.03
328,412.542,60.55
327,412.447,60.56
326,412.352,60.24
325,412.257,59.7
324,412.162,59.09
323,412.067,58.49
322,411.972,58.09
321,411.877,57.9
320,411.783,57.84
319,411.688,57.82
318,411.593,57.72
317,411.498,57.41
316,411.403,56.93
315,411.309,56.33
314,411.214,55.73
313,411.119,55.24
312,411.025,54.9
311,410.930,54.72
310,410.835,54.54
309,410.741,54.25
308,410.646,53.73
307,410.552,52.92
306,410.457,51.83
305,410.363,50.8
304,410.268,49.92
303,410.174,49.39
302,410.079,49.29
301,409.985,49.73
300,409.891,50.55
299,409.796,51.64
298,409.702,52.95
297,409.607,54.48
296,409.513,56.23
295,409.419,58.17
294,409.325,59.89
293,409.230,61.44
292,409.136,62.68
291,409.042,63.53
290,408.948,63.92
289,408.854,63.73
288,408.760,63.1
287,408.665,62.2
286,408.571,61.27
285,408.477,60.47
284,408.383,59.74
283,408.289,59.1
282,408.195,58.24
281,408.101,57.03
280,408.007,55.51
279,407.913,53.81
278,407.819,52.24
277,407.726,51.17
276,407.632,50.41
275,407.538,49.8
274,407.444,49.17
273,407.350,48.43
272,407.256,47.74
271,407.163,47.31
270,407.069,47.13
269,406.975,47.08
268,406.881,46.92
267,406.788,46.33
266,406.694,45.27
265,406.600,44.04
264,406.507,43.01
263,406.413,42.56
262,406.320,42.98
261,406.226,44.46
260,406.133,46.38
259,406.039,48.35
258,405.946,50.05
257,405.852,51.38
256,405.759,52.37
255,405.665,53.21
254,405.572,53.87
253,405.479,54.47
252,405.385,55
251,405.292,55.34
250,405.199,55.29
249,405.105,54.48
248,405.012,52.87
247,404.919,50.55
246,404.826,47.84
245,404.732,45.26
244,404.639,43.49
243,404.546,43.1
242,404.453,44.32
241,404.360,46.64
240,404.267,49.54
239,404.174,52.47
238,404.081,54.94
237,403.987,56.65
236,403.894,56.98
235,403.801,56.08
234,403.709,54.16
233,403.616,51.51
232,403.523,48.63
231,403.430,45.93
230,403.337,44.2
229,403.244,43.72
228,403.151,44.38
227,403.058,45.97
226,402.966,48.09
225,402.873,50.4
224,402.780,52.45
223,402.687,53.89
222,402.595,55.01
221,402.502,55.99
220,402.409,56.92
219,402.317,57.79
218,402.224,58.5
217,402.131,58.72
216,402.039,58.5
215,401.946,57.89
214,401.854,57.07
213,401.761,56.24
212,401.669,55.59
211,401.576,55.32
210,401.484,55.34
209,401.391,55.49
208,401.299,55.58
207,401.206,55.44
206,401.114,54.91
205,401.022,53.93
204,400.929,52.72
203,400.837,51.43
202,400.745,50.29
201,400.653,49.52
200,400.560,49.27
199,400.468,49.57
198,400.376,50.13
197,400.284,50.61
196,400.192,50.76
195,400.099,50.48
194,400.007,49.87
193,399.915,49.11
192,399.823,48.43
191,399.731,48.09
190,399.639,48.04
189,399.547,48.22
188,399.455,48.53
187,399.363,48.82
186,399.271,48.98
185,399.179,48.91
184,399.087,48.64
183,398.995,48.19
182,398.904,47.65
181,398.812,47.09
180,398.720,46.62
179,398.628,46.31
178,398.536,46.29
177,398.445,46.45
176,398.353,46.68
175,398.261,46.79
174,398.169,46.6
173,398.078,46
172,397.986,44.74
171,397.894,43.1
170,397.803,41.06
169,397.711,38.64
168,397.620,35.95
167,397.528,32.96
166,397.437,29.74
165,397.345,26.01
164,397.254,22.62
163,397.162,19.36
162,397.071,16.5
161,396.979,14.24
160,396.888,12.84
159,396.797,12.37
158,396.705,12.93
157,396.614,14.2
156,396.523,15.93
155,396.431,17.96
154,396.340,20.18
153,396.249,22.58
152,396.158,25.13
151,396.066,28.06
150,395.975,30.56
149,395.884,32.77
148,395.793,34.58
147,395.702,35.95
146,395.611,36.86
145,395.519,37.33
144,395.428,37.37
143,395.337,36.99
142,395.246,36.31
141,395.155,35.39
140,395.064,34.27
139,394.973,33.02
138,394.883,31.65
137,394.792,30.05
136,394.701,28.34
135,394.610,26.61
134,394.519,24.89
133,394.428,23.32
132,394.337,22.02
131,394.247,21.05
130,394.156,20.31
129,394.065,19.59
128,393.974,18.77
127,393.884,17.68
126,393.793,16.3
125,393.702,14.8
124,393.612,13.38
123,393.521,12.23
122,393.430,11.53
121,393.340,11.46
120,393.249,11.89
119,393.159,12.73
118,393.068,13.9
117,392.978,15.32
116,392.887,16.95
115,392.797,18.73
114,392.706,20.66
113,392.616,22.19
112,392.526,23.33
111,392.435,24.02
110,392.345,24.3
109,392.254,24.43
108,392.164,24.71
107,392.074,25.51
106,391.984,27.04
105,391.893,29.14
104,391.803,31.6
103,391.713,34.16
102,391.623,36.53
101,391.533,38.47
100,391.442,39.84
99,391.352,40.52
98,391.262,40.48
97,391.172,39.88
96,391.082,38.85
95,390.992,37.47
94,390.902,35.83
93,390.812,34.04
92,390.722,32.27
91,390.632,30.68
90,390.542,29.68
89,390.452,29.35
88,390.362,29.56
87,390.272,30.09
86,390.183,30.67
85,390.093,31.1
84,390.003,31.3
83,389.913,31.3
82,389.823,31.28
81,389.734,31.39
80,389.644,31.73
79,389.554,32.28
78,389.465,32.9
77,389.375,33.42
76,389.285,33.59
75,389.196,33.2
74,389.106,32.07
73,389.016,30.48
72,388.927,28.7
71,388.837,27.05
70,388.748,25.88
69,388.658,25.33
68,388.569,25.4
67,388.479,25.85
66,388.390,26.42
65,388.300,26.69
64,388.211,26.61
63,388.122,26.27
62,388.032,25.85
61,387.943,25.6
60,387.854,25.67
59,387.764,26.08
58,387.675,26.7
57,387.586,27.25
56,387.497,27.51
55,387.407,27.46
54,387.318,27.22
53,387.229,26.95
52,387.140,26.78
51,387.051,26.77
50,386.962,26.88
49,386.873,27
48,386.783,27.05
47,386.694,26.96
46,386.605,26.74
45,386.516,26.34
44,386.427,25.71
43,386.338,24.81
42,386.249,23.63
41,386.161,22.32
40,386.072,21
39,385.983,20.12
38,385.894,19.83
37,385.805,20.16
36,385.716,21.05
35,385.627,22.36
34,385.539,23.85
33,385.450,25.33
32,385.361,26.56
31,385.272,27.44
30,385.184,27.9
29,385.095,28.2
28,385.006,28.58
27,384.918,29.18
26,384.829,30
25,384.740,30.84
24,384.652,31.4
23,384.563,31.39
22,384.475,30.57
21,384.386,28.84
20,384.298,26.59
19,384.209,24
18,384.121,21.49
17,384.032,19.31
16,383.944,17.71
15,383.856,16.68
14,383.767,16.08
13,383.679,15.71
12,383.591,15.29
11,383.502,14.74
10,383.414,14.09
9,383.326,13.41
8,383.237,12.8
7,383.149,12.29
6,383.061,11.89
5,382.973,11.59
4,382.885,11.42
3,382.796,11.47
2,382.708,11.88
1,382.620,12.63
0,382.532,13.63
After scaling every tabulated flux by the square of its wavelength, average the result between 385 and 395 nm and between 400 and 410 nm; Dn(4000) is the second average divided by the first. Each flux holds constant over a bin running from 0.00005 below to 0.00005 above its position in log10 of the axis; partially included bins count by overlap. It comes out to 2.15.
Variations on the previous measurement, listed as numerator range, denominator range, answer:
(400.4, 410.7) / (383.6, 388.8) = 2.29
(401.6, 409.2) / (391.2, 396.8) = 2.20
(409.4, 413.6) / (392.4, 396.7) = 2.55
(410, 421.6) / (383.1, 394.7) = 2.46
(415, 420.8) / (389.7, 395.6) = 2.26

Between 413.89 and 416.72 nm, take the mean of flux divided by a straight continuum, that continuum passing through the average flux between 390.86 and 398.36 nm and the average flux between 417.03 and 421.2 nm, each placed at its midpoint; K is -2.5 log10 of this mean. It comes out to -0.09 mag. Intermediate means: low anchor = 27.2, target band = 54.2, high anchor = 54.1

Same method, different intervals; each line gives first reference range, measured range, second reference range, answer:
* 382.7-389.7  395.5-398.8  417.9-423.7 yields 0.07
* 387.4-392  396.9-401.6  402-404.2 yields 0.04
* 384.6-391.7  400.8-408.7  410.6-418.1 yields -0.14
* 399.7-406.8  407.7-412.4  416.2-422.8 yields -0.09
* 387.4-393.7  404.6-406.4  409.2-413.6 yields -0.06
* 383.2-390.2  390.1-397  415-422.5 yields 0.21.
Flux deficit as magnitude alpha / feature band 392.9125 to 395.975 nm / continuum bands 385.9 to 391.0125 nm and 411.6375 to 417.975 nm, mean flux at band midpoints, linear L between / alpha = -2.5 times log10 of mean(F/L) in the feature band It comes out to 0.38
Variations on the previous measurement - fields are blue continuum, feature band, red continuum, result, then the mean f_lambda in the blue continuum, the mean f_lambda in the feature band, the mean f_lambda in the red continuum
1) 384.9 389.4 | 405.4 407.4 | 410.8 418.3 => -0.03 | 26.3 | 47.9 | 55.3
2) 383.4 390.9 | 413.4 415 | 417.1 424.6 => -0.13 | 26.7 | 53.8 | 53.1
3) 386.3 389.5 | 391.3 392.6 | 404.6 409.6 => 0.09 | 27.5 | 30.1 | 52.8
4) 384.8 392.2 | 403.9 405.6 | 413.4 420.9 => -0.18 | 28.9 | 51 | 54.2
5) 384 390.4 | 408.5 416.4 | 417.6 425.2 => -0.20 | 27.3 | 55.7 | 52.9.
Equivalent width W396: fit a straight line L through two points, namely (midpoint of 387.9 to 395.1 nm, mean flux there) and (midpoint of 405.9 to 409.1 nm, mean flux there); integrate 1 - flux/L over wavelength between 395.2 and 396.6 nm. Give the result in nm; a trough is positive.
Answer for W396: 0.17 nm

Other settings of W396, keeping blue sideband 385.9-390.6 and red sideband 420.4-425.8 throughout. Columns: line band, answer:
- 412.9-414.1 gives -0.25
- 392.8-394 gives 0.65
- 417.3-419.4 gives -0.26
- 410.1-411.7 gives -0.38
